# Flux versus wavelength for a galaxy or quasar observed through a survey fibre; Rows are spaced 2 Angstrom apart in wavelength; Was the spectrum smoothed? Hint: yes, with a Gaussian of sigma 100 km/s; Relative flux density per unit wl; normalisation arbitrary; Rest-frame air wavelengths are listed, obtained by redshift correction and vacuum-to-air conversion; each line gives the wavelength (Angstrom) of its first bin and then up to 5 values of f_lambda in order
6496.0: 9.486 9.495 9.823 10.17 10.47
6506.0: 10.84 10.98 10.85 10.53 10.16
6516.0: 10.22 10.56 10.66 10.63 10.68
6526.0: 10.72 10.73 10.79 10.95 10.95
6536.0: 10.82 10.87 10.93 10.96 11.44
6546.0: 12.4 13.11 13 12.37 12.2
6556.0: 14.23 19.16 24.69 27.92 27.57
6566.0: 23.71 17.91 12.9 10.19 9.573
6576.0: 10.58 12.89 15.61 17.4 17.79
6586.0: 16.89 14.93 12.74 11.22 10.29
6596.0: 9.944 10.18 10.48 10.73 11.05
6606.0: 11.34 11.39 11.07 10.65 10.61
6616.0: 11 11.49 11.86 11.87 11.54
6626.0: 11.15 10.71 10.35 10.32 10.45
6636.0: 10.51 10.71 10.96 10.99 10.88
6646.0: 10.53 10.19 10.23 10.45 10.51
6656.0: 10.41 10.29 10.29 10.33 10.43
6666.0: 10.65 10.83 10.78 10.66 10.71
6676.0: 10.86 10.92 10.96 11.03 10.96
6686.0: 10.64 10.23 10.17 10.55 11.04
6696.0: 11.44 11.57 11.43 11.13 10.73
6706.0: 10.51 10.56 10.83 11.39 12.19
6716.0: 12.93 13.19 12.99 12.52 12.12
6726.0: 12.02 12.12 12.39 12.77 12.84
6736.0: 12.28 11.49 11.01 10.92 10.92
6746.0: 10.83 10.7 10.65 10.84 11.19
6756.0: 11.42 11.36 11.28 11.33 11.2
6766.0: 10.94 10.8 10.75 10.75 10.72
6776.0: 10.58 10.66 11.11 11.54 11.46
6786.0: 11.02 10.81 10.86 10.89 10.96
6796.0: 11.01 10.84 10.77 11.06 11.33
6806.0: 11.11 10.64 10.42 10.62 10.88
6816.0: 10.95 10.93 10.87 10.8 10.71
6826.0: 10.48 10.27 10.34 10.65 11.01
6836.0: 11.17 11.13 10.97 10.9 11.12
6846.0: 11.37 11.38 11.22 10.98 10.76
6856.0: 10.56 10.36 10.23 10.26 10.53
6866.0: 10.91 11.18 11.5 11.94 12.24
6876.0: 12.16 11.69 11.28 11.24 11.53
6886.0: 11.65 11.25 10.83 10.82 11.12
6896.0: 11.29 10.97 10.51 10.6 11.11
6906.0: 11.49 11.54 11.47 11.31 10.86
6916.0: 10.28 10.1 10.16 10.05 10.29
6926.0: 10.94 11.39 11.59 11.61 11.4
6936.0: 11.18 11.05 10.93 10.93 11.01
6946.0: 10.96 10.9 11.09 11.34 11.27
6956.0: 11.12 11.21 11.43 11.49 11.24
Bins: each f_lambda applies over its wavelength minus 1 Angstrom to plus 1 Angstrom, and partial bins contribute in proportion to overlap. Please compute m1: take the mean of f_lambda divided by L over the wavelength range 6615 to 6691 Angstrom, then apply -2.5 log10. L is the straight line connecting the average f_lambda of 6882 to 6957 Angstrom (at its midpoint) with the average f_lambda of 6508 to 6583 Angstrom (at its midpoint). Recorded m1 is 0.19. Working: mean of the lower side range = 13.5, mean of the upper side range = 11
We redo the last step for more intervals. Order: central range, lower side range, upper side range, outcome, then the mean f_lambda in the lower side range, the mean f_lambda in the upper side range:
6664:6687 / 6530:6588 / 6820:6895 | 0.233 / 14.9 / 11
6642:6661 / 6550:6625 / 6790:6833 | 0.243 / 14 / 10.8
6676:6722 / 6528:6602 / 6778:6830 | 0.092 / 14.1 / 10.9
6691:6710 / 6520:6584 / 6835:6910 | 0.161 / 14.1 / 11.1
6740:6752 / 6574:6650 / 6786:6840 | 0.028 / 11.7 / 10.8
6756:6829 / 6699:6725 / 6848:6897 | 0.051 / 11.7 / 11.2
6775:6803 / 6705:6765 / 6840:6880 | 0.043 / 11.6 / 11.1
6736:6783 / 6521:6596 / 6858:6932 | 0.115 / 14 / 11.1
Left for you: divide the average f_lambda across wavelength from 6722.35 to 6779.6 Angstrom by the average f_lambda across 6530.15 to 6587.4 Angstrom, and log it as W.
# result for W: 0.76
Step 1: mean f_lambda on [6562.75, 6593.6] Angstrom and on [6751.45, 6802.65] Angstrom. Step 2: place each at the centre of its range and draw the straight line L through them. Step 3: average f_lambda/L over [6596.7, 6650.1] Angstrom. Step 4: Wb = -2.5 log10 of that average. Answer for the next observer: 0.31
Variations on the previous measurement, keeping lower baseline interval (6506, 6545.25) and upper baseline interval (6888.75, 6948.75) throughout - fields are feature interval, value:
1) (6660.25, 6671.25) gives 0.03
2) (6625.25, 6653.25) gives 0.02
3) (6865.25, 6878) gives -0.07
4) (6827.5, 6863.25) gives 0.01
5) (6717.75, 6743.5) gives -0.12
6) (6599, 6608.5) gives -0.02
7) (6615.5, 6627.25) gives -0.07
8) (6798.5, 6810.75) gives 0.00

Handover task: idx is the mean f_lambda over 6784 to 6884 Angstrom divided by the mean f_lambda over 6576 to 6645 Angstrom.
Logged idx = 0.93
